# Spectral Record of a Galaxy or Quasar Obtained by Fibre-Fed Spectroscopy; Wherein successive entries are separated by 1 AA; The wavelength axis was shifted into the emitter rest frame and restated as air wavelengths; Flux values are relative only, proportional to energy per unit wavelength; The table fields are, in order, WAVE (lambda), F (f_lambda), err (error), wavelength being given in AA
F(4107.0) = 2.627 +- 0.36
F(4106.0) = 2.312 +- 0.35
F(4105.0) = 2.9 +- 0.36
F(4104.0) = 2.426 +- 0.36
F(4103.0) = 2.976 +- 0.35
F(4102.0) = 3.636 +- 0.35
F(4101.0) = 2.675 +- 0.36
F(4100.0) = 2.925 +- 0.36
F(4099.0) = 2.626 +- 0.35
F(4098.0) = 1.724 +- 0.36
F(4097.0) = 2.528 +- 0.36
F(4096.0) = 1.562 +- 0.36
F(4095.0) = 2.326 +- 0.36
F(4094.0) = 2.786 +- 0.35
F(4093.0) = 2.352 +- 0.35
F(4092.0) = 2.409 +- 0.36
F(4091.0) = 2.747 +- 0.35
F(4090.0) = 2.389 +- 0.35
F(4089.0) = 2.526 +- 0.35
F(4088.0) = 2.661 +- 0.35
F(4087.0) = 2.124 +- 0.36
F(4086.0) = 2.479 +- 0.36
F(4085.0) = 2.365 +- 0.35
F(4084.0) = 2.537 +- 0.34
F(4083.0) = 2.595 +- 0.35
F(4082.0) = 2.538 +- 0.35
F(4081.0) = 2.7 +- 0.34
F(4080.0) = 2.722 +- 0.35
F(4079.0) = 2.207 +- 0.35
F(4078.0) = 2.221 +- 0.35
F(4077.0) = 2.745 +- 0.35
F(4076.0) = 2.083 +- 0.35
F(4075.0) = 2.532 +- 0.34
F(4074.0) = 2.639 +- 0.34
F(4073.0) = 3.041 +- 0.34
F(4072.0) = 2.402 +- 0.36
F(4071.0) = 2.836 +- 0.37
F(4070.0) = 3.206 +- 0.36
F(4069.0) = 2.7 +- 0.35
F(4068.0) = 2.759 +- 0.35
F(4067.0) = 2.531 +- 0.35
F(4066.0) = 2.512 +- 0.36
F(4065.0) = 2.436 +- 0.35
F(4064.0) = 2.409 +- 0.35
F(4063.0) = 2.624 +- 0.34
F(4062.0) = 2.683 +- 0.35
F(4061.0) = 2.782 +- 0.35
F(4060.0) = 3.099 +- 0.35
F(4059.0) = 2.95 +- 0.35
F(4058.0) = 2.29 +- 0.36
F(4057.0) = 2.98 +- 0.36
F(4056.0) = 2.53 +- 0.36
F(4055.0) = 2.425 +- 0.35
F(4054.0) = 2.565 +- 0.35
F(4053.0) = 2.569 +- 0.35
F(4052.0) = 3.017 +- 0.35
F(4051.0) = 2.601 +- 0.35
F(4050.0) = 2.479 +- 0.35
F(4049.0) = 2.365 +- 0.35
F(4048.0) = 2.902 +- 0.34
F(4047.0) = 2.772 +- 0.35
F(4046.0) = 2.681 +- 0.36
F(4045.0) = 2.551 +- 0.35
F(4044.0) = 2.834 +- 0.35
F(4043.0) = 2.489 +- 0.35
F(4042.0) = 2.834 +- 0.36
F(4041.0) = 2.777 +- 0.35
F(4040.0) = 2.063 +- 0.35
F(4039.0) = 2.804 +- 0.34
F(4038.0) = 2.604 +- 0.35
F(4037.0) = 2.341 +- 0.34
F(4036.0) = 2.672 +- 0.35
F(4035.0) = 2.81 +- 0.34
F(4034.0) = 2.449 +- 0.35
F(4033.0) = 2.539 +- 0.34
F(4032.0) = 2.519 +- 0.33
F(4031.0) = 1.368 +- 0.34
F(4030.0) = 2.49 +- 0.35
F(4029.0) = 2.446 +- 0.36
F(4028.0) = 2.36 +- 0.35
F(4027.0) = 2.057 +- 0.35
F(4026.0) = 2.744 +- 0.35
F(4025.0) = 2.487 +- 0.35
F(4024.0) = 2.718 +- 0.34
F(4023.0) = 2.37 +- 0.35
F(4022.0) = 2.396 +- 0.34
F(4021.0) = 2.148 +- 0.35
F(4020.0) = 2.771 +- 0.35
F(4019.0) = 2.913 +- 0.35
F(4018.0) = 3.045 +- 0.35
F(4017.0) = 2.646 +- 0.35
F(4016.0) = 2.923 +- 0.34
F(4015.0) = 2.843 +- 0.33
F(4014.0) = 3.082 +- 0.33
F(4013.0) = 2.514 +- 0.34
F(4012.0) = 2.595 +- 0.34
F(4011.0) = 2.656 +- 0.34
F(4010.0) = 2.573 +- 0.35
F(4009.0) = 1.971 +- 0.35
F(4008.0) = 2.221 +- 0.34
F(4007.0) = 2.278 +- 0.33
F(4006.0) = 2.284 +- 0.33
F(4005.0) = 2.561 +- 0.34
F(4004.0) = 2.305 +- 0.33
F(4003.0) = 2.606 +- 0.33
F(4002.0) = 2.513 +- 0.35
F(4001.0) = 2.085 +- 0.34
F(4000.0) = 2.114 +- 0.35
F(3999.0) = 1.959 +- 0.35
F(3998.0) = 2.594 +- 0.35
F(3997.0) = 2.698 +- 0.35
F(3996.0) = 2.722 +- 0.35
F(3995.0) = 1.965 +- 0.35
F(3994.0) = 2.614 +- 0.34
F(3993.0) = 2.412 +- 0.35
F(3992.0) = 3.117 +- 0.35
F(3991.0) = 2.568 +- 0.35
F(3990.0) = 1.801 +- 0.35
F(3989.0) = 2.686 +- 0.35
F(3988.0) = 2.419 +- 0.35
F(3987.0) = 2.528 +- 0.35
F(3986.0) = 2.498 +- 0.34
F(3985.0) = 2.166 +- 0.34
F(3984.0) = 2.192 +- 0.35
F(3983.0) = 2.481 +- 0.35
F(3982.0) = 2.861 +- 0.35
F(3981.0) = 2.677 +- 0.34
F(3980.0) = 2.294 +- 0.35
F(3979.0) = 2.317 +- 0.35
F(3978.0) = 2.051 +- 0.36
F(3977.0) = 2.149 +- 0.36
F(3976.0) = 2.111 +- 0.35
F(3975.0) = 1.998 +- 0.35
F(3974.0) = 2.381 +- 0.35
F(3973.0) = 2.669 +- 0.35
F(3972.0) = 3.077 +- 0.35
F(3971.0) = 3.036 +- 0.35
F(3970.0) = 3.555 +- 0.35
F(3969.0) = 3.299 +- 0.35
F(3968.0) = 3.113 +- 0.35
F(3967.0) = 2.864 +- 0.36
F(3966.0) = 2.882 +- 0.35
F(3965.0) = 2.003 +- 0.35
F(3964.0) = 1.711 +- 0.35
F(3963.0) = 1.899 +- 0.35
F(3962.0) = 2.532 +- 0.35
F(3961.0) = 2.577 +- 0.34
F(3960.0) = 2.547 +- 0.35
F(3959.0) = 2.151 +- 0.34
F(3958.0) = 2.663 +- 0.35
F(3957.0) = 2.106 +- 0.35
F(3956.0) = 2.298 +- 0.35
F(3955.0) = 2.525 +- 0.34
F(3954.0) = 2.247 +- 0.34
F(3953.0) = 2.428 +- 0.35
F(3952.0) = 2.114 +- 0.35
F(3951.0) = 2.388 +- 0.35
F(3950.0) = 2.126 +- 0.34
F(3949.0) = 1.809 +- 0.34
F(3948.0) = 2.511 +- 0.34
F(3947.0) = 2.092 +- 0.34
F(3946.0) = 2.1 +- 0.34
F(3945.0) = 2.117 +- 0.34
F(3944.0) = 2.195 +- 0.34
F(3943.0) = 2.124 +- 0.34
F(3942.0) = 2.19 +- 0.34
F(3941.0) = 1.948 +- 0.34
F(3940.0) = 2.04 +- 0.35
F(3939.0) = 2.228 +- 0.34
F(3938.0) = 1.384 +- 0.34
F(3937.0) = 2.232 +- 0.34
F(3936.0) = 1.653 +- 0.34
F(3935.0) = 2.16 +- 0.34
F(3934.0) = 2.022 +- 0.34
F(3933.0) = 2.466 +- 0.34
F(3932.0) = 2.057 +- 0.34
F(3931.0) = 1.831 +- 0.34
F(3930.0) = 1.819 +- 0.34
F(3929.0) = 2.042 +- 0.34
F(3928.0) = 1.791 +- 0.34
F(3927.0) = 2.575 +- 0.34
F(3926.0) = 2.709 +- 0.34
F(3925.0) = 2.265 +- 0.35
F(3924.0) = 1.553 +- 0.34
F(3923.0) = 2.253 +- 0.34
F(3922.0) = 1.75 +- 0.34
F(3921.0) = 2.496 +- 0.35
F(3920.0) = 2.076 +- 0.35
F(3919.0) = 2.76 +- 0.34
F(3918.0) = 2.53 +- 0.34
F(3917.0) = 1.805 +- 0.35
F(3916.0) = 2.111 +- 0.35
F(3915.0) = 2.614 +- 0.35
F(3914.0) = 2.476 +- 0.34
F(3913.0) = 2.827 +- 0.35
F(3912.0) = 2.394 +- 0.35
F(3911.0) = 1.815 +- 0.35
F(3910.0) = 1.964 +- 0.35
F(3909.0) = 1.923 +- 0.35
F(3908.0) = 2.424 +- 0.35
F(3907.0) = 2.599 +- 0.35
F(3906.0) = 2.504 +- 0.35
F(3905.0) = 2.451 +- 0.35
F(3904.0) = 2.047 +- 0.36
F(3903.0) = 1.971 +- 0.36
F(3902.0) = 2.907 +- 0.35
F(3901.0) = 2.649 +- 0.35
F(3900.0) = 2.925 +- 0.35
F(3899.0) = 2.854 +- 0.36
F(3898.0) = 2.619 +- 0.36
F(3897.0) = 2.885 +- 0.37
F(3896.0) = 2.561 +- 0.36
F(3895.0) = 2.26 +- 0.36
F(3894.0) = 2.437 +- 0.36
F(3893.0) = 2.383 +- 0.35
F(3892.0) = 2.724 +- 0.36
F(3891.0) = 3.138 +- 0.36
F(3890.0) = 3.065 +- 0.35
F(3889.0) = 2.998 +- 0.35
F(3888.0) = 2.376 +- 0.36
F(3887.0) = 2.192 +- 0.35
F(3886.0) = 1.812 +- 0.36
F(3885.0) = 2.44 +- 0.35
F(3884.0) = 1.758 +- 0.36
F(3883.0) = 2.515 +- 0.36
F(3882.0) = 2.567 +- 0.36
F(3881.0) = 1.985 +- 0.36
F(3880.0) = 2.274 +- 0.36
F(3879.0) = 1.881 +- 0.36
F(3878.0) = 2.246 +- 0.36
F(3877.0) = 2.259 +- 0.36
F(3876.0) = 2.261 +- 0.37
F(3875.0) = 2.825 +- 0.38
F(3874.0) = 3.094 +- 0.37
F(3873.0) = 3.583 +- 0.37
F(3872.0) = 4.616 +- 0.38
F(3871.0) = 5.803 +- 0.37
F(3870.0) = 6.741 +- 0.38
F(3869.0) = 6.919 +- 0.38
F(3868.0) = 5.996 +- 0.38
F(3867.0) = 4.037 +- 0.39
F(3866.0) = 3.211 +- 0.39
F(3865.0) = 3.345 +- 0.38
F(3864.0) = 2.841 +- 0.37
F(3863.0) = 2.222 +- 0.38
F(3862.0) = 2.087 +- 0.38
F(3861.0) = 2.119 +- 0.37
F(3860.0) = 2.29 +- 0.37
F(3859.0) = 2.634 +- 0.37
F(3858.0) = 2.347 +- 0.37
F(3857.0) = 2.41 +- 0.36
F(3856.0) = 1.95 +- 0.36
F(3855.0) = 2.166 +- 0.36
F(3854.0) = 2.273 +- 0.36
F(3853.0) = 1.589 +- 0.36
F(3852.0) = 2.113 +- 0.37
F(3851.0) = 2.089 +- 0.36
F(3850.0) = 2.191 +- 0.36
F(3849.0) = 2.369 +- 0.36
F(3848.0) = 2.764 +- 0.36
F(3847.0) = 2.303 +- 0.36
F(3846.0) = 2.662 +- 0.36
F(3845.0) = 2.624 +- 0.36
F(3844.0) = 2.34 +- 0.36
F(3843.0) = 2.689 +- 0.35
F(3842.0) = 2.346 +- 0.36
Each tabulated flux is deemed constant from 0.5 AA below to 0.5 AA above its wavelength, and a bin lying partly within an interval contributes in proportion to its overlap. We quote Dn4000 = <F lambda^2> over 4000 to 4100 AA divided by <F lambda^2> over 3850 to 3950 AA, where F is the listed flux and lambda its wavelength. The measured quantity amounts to 1.09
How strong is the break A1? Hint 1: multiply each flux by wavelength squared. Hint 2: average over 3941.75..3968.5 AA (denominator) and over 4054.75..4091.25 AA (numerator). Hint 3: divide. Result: 1.2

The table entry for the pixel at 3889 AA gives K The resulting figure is 2.998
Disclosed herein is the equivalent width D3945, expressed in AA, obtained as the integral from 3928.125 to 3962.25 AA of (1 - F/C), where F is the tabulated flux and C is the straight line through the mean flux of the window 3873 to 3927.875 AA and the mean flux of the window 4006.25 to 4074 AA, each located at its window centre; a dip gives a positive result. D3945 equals 4.3 AA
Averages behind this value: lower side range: 2.41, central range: 2.16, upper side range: 2.6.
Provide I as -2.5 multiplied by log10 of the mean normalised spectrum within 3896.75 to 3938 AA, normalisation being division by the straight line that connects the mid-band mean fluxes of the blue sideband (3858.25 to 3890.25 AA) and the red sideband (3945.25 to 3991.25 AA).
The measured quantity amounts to 0.22 mag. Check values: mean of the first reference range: 3.09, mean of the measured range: 2.27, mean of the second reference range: 2.42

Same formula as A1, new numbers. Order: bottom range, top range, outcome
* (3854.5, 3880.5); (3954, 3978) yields 0.82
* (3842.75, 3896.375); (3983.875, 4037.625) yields 0.95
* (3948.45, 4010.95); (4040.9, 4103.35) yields 1.12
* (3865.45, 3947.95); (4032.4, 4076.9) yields 1.11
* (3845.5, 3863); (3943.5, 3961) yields 1.06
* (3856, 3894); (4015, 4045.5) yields 0.92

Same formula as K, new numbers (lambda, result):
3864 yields 2.841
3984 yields 2.192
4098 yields 1.724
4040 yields 2.063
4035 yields 2.81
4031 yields 1.368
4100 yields 2.925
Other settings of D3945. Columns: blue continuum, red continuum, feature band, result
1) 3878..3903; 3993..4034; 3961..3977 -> -0.76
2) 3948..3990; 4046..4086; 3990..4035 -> 0.79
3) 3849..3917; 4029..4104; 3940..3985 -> 4.49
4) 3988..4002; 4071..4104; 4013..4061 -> -2.68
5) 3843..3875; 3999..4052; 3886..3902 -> 1.67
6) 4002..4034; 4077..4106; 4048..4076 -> -1.63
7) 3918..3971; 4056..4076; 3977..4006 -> 0.16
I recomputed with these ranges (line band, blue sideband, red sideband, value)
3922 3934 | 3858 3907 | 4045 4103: 0.32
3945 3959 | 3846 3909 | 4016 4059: 0.19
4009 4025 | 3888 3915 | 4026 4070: -0.03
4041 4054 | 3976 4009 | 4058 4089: -0.06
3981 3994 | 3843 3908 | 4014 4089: 0.07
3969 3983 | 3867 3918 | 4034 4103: 0.06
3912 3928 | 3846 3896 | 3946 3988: 0.14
